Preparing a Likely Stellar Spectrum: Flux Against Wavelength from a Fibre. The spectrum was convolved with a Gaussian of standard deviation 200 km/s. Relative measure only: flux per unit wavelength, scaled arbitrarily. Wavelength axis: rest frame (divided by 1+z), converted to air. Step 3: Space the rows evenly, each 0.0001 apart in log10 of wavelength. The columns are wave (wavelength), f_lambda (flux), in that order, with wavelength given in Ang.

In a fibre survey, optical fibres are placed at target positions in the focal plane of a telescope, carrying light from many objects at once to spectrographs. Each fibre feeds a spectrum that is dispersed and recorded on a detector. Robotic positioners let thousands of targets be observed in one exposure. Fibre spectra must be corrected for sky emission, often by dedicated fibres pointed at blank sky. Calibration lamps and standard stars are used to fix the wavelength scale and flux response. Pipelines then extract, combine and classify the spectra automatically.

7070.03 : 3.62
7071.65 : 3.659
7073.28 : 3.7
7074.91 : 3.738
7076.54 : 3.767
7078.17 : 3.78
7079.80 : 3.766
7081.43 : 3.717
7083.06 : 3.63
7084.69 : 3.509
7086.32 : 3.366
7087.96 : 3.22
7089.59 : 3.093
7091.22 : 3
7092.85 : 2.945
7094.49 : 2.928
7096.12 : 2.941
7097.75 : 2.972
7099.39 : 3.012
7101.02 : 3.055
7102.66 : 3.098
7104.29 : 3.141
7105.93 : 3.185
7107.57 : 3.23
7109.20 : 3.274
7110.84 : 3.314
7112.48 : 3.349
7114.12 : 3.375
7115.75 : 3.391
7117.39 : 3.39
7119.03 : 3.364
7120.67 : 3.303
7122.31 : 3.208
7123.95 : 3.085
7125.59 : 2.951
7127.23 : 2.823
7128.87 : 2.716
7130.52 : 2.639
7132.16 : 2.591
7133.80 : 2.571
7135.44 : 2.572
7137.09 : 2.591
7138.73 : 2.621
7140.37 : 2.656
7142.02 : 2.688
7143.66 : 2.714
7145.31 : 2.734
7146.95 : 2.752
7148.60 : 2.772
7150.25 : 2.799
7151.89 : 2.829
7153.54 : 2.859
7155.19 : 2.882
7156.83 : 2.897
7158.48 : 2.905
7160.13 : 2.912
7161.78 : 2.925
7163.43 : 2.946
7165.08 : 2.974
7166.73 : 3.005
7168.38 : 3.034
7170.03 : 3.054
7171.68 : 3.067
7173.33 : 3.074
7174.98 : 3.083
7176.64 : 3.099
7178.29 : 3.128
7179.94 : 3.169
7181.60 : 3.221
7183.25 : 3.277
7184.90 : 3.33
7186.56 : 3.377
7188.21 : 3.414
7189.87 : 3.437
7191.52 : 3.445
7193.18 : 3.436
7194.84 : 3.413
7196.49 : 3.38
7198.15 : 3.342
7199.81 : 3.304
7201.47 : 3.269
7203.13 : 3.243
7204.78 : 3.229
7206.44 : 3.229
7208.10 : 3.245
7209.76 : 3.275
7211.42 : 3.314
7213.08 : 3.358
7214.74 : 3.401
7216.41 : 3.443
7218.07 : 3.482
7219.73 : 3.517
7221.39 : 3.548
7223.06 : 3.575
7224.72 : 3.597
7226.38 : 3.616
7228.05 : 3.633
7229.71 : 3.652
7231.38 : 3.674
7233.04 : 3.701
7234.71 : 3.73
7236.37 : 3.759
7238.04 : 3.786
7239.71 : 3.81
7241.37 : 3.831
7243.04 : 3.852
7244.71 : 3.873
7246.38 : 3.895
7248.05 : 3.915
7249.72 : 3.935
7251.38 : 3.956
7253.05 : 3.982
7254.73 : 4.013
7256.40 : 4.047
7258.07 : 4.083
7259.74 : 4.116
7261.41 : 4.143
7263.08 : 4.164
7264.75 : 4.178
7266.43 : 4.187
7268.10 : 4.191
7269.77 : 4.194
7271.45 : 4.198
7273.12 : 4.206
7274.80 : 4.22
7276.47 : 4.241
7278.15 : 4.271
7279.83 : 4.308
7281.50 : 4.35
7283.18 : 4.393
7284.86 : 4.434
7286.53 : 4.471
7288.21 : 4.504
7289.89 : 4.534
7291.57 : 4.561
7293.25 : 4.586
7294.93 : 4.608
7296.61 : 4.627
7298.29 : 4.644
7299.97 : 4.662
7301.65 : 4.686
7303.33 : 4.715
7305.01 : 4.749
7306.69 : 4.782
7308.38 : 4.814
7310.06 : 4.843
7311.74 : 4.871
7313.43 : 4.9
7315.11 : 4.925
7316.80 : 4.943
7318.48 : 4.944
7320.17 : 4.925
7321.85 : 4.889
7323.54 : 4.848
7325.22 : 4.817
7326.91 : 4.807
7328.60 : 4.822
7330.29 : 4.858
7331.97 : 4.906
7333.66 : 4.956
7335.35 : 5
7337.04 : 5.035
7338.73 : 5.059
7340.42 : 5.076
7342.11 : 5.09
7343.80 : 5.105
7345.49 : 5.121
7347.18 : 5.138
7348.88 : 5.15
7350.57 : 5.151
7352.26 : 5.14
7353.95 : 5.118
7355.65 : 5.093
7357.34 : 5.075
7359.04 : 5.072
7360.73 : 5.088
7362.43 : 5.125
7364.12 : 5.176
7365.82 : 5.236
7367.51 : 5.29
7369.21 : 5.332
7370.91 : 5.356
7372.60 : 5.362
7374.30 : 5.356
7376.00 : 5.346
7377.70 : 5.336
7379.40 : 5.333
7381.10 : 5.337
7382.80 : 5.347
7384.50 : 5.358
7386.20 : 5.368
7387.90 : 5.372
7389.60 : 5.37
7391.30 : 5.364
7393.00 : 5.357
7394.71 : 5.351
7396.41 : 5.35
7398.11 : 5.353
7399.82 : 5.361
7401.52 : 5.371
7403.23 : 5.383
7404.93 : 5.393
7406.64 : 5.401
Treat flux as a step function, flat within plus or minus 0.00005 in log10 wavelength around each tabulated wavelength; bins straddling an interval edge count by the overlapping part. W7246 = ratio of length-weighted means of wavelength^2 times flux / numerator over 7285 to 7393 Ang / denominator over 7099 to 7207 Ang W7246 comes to 1.72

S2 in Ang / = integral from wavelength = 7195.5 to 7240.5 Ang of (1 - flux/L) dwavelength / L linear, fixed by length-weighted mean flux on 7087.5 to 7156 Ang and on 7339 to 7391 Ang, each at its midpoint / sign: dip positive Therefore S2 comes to 4.4 Ang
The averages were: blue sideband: 2.97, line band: 3.49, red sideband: 5.23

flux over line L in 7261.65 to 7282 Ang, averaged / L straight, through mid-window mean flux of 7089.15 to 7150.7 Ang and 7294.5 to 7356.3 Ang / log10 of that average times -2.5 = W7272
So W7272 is 0.05 mag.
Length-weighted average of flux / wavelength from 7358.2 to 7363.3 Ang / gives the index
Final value 5.1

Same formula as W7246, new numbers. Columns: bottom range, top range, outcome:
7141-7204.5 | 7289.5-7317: 1.59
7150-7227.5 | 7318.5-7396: 1.67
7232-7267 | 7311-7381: 1.32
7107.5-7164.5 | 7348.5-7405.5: 1.93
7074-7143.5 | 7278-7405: 1.71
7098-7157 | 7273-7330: 1.65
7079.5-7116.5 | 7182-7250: 1.13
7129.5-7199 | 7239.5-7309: 1.48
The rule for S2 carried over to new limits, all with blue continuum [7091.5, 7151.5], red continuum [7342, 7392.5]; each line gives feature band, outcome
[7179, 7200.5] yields 1.5 Ang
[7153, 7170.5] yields 2.1 Ang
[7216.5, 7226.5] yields 0.9 Ang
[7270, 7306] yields 0.3 Ang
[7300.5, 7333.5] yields -0.5 Ang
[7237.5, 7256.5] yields 1.0 Ang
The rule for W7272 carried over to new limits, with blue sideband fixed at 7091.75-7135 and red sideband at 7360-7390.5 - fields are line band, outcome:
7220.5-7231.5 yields 0.12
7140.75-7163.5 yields 0.20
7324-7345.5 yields 0.00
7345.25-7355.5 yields -0.01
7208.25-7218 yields 0.17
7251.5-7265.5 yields 0.06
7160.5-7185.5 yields 0.16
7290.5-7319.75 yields -0.01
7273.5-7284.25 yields 0.05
